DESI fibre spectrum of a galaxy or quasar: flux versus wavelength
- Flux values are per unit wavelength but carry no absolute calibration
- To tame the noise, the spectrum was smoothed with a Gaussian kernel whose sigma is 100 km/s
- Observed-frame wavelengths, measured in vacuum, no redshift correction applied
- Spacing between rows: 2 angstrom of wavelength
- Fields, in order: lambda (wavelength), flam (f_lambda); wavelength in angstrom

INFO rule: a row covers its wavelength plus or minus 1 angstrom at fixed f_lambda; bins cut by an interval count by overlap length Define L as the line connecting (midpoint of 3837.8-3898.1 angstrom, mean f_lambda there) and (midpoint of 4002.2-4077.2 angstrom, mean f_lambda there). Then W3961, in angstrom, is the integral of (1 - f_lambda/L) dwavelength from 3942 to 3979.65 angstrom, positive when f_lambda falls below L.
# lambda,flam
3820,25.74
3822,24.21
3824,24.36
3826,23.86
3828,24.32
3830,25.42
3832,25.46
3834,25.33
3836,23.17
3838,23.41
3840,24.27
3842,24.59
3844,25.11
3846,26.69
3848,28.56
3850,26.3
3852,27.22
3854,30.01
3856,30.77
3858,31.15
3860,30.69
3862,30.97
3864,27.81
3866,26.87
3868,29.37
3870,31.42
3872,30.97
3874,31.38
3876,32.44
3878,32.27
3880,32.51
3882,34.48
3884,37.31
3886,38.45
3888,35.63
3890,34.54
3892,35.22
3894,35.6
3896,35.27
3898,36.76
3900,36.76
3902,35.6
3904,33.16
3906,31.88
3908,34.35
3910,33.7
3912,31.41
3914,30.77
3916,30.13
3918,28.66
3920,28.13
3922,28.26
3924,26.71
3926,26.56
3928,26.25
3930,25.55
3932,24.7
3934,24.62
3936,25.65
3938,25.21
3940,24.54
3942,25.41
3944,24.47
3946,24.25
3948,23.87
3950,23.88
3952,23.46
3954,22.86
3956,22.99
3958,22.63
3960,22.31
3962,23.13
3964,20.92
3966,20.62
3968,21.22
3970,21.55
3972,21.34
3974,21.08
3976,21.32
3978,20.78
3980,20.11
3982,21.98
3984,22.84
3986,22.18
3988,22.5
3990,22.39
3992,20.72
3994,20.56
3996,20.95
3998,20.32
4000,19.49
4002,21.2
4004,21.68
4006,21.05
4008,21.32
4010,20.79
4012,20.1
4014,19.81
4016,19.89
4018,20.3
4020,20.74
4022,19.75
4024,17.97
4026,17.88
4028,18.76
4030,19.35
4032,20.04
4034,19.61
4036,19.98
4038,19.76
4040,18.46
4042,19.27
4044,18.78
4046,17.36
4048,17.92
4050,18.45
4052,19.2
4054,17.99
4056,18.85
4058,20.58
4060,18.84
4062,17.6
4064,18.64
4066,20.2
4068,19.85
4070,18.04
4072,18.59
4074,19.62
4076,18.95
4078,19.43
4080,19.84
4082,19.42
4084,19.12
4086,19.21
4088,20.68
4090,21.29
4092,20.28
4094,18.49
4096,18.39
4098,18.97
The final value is 3.5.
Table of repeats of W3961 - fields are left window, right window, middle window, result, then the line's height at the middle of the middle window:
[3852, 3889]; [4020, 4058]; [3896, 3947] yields -1.92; 27.9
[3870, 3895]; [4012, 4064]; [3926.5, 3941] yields 1.94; 29.2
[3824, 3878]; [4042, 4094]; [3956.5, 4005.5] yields 2.42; 22.5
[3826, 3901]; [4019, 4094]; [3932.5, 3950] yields 0.70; 25.7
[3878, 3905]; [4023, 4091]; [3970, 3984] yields 2.96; 27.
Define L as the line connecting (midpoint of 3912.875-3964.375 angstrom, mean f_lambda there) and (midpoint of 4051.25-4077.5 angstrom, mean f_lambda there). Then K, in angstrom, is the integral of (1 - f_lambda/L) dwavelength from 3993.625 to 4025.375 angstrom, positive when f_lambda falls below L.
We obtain 2.1 angstrom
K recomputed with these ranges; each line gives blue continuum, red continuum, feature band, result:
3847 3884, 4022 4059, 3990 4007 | 0.7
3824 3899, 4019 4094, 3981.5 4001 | 1.2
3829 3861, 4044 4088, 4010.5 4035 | 1.1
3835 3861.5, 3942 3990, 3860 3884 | -4.6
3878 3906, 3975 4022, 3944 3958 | 1.9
